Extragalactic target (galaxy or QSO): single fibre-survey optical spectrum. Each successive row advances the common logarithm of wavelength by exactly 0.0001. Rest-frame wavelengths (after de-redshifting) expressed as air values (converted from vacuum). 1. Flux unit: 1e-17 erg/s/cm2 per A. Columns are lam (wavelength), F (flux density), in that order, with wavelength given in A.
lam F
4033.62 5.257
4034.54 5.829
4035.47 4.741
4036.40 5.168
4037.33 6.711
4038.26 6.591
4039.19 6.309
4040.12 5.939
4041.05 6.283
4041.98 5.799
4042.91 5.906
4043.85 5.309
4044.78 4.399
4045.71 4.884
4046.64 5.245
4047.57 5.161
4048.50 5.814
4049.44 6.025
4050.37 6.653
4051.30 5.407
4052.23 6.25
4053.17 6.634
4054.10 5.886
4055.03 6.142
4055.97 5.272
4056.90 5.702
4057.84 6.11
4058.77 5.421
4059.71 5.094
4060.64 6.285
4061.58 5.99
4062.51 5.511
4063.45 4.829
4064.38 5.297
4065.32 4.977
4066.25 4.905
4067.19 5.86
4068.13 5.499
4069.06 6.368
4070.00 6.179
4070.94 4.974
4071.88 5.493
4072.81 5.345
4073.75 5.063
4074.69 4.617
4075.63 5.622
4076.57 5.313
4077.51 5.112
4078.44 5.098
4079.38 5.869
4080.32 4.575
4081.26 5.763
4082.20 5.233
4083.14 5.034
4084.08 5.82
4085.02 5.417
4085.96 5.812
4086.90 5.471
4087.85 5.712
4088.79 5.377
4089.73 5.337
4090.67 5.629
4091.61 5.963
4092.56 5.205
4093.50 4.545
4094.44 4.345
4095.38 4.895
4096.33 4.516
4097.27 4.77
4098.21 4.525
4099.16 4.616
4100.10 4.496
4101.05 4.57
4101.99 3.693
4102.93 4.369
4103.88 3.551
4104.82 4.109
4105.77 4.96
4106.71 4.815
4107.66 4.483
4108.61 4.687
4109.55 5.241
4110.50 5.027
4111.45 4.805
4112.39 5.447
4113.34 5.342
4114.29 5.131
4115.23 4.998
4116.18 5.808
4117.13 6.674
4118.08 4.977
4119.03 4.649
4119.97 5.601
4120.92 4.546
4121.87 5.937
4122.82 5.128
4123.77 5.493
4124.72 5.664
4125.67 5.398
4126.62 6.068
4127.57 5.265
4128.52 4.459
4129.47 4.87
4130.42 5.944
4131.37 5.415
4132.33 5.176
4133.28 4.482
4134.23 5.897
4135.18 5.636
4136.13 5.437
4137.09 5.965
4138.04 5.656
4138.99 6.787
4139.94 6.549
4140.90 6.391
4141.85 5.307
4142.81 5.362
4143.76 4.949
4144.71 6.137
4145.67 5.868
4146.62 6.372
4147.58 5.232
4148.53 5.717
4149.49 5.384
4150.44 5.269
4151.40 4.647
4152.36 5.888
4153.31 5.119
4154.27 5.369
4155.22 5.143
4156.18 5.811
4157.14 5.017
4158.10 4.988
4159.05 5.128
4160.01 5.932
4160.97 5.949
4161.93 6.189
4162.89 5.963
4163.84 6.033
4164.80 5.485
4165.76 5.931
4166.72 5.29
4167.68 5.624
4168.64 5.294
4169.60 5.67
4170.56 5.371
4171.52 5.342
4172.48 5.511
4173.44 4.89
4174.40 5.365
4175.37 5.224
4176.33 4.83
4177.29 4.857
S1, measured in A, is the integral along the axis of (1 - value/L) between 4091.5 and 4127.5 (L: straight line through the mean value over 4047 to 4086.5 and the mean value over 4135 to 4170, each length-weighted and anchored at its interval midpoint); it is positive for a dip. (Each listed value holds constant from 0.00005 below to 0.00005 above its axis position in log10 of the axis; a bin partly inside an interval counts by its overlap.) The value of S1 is 4.0 A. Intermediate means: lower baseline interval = 5.56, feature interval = 4.97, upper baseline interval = 5.63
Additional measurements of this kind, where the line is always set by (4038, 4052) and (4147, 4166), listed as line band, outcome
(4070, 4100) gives 2.3 A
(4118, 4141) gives 0.3 A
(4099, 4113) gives 2.5 A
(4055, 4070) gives 0.3 A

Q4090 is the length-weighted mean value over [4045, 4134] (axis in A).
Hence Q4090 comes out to 5.27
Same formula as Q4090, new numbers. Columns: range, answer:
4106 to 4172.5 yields 5.46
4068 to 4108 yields 5.07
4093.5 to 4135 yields 5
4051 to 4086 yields 5.52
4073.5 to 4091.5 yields 5.38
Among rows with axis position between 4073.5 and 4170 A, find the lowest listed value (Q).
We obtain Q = 3.551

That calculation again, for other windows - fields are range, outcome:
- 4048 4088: 4.575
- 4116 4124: 4.546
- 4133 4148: 4.482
